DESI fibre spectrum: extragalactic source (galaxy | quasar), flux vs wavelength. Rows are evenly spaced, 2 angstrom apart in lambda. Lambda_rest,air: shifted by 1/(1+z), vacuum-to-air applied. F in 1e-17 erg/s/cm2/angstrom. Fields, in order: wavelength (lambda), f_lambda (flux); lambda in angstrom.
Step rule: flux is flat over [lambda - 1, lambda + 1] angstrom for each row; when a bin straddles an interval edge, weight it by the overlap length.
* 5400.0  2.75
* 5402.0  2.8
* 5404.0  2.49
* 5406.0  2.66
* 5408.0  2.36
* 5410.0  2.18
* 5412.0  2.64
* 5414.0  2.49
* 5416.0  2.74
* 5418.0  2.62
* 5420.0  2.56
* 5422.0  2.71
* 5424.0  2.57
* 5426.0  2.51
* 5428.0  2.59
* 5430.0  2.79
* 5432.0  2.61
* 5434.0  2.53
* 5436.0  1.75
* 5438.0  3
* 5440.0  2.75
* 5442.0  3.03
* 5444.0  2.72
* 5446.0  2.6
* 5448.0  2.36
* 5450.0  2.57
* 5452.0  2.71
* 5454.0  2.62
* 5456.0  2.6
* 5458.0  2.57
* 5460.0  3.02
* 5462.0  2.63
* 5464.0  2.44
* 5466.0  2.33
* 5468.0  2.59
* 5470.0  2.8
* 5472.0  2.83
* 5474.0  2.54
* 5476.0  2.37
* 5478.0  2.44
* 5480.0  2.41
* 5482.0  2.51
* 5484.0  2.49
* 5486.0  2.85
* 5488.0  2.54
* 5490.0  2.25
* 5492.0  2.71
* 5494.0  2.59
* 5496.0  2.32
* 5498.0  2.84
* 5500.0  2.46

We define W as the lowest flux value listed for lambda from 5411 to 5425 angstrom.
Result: 2.49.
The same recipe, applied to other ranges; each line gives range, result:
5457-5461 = 2.57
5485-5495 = 2.25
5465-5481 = 2.33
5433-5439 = 1.75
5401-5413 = 2.18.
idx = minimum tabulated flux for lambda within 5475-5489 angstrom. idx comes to 2.37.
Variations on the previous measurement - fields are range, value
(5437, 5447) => 2.6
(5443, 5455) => 2.36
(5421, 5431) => 2.51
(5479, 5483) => 2.41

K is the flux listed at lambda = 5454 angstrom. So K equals 2.62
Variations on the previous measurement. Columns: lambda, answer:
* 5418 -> 2.62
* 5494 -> 2.59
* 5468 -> 2.59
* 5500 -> 2.46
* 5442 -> 3.03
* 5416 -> 2.74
